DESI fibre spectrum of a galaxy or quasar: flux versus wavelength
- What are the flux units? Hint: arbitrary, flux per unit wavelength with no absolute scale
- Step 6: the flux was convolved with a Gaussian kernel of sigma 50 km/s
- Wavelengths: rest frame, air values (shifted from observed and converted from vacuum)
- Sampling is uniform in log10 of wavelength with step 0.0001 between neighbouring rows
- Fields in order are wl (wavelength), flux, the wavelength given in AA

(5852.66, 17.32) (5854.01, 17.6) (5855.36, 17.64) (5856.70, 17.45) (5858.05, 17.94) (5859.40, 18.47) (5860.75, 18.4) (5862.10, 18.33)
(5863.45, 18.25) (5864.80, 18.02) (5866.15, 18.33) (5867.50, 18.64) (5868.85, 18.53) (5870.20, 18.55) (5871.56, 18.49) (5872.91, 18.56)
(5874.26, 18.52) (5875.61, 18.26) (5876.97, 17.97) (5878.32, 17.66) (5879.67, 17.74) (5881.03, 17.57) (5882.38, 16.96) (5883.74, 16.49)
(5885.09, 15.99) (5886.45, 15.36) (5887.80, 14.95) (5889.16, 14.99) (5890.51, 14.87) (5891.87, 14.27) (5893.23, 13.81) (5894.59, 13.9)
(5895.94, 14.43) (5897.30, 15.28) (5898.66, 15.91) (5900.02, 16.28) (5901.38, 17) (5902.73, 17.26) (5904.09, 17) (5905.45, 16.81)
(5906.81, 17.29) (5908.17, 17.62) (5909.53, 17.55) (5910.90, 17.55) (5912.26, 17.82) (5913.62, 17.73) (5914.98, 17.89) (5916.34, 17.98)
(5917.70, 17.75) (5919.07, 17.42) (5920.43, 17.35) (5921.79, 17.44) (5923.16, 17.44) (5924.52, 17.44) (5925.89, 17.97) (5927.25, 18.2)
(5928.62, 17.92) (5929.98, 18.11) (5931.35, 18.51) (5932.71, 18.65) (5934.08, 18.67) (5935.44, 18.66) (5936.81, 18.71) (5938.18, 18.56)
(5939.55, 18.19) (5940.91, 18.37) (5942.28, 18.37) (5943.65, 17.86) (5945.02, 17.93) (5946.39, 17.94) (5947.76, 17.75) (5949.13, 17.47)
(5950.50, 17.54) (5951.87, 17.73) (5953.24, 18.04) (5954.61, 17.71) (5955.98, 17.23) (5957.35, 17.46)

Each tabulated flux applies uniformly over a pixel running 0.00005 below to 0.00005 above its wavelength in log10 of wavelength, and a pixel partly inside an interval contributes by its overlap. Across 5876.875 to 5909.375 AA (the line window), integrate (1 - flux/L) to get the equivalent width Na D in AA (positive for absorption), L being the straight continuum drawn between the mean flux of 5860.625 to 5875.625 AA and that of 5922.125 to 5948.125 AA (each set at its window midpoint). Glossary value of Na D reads 3.9 AA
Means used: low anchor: 18.4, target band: 16.1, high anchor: 18.2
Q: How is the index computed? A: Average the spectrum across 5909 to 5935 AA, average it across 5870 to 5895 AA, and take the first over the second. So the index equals 1.08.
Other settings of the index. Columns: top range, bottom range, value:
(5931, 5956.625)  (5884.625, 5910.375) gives 1.14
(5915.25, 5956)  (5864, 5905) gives 1.07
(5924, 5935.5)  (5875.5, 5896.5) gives 1.15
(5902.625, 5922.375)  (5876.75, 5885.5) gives 1.02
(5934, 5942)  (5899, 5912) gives 1.08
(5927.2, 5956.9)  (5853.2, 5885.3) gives 1.01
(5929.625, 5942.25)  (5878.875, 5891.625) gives 1.15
